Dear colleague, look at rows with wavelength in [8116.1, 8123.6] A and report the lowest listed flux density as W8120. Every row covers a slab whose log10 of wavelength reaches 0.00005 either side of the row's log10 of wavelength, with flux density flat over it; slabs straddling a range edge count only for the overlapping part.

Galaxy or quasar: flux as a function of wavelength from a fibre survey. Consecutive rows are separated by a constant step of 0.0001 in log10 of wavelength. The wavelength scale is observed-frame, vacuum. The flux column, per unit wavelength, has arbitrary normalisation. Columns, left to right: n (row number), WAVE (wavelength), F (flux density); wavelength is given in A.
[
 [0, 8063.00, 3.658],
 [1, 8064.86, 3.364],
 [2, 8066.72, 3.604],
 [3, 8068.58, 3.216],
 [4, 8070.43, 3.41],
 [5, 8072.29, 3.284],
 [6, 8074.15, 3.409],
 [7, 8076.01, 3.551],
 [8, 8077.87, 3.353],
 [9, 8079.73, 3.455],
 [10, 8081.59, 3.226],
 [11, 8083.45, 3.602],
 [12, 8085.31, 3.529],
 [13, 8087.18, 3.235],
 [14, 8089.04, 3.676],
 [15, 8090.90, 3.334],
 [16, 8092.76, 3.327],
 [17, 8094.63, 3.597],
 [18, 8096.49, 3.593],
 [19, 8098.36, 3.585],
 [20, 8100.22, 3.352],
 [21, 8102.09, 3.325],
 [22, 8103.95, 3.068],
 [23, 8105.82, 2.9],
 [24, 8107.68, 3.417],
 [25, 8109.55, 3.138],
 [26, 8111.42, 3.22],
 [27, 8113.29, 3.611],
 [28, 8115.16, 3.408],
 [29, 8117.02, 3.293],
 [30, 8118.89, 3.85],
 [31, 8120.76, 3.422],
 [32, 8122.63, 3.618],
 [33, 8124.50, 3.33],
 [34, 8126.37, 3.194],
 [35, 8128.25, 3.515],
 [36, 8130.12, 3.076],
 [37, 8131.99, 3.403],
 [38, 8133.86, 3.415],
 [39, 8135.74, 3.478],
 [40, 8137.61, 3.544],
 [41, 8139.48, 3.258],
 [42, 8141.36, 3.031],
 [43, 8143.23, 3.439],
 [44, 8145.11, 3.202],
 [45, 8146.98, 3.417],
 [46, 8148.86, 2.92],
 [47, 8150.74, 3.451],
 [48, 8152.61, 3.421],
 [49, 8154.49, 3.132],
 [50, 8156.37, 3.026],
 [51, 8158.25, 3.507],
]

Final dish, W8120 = 3.293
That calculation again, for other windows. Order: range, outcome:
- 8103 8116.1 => 2.9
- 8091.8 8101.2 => 3.327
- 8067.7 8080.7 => 3.216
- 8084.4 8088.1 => 3.235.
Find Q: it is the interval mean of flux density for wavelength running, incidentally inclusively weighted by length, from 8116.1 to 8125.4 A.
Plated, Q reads 3.5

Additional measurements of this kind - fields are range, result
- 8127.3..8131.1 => 3.29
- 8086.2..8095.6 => 3.43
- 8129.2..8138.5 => 3.38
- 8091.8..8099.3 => 3.52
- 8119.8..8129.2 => 3.41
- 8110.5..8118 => 3.39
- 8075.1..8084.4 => 3.44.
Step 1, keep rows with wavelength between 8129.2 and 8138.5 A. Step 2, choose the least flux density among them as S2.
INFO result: 3.076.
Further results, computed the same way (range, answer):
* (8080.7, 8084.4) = 3.226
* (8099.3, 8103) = 3.325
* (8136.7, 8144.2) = 3.031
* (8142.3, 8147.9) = 3.202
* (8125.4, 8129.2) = 3.194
